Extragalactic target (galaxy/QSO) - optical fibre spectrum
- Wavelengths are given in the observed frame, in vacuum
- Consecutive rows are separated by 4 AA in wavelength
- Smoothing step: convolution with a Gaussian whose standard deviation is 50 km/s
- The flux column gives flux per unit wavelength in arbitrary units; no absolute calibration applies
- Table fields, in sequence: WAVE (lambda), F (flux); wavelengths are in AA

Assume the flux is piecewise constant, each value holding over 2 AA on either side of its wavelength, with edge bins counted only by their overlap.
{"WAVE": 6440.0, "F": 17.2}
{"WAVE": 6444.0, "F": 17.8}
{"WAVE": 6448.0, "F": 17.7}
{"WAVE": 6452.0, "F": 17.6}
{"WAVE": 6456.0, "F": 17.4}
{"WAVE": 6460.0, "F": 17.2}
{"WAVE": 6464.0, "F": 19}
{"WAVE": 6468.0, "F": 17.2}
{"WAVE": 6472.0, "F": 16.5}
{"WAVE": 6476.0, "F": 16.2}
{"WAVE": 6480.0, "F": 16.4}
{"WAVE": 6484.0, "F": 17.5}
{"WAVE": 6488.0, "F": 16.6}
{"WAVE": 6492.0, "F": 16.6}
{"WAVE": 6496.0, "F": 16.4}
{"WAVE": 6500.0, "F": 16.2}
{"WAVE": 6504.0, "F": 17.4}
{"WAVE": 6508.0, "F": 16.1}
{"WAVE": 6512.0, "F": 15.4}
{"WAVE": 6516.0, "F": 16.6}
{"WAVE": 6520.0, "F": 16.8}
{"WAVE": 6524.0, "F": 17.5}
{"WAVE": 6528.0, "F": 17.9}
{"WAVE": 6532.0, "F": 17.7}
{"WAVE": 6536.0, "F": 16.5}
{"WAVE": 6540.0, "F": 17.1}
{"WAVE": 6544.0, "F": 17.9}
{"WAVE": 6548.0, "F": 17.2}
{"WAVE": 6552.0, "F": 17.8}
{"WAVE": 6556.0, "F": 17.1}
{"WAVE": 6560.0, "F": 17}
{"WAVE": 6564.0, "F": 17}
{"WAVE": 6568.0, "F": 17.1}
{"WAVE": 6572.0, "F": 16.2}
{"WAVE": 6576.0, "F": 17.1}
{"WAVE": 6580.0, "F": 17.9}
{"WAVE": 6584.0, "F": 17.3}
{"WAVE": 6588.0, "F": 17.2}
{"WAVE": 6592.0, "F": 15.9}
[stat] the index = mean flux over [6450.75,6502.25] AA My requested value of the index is 17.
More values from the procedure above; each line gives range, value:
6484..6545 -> 16.9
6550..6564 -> 17.3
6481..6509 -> 16.7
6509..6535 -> 16.9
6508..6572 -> 17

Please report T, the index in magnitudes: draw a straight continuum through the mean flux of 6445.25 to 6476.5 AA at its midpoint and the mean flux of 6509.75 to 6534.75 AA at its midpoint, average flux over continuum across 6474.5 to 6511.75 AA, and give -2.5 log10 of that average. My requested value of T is 0.040 mag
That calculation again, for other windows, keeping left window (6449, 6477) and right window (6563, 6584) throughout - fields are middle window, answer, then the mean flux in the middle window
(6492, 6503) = 0.053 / 16.5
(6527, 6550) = -0.012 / 17.4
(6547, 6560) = -0.012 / 17.3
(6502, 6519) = 0.054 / 16.4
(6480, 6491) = 0.026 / 16.9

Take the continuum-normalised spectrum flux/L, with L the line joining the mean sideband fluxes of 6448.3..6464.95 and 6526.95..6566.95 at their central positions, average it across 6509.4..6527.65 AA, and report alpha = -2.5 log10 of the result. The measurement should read 0.05 mag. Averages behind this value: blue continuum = 17.7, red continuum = 17.3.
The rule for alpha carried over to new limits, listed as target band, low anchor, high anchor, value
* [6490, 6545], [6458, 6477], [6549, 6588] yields 0.02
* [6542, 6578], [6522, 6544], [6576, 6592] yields 0.01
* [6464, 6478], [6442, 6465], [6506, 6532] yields 0.03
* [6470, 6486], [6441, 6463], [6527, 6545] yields 0.06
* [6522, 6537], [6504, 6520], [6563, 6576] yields -0.06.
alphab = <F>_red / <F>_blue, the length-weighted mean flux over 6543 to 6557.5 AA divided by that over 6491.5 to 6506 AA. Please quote 1.05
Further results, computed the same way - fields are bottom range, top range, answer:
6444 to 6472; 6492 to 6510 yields 0.94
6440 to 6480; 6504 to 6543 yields 0.97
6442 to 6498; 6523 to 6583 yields 1.01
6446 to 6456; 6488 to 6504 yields 0.94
